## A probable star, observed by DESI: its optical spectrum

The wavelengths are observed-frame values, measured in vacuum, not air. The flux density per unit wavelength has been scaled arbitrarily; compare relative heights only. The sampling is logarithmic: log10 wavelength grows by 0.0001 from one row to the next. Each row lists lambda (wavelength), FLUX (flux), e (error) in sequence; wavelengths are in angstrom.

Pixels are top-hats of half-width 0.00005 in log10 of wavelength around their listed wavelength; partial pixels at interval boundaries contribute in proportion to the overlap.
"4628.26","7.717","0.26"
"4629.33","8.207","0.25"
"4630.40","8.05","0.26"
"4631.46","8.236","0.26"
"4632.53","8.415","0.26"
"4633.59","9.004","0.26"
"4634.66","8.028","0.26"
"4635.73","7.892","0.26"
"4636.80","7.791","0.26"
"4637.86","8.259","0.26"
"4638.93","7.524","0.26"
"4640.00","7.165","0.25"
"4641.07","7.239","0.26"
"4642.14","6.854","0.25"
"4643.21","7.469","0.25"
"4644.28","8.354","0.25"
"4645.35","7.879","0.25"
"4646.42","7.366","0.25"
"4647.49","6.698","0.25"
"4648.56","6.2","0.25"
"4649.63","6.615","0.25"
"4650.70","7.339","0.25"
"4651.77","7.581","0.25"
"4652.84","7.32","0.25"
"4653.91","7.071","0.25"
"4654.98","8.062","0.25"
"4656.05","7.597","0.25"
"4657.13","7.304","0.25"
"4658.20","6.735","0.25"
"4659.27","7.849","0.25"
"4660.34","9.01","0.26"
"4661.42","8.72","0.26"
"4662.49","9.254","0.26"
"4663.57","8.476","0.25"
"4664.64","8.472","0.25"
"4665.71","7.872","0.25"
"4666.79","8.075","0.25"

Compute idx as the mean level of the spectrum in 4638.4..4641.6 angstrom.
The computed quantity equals 7.3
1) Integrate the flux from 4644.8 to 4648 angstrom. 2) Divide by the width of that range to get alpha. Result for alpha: 7.32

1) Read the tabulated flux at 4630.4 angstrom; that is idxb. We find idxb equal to 8.05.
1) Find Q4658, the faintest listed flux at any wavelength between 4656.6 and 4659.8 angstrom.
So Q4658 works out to 6.735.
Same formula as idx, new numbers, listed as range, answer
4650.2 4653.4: 7.42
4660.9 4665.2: 8.74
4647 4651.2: 6.71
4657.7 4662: 8.11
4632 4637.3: 8.23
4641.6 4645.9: 7.63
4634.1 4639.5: 7.89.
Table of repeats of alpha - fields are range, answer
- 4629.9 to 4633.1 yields 8.27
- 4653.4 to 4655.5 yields 7.58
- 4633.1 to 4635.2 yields 8.48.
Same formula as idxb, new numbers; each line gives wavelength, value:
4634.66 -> 8.028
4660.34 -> 9.01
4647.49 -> 6.698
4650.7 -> 7.339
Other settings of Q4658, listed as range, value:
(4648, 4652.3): 6.2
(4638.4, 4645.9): 6.854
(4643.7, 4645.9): 7.879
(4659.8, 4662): 8.72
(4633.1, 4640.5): 7.165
